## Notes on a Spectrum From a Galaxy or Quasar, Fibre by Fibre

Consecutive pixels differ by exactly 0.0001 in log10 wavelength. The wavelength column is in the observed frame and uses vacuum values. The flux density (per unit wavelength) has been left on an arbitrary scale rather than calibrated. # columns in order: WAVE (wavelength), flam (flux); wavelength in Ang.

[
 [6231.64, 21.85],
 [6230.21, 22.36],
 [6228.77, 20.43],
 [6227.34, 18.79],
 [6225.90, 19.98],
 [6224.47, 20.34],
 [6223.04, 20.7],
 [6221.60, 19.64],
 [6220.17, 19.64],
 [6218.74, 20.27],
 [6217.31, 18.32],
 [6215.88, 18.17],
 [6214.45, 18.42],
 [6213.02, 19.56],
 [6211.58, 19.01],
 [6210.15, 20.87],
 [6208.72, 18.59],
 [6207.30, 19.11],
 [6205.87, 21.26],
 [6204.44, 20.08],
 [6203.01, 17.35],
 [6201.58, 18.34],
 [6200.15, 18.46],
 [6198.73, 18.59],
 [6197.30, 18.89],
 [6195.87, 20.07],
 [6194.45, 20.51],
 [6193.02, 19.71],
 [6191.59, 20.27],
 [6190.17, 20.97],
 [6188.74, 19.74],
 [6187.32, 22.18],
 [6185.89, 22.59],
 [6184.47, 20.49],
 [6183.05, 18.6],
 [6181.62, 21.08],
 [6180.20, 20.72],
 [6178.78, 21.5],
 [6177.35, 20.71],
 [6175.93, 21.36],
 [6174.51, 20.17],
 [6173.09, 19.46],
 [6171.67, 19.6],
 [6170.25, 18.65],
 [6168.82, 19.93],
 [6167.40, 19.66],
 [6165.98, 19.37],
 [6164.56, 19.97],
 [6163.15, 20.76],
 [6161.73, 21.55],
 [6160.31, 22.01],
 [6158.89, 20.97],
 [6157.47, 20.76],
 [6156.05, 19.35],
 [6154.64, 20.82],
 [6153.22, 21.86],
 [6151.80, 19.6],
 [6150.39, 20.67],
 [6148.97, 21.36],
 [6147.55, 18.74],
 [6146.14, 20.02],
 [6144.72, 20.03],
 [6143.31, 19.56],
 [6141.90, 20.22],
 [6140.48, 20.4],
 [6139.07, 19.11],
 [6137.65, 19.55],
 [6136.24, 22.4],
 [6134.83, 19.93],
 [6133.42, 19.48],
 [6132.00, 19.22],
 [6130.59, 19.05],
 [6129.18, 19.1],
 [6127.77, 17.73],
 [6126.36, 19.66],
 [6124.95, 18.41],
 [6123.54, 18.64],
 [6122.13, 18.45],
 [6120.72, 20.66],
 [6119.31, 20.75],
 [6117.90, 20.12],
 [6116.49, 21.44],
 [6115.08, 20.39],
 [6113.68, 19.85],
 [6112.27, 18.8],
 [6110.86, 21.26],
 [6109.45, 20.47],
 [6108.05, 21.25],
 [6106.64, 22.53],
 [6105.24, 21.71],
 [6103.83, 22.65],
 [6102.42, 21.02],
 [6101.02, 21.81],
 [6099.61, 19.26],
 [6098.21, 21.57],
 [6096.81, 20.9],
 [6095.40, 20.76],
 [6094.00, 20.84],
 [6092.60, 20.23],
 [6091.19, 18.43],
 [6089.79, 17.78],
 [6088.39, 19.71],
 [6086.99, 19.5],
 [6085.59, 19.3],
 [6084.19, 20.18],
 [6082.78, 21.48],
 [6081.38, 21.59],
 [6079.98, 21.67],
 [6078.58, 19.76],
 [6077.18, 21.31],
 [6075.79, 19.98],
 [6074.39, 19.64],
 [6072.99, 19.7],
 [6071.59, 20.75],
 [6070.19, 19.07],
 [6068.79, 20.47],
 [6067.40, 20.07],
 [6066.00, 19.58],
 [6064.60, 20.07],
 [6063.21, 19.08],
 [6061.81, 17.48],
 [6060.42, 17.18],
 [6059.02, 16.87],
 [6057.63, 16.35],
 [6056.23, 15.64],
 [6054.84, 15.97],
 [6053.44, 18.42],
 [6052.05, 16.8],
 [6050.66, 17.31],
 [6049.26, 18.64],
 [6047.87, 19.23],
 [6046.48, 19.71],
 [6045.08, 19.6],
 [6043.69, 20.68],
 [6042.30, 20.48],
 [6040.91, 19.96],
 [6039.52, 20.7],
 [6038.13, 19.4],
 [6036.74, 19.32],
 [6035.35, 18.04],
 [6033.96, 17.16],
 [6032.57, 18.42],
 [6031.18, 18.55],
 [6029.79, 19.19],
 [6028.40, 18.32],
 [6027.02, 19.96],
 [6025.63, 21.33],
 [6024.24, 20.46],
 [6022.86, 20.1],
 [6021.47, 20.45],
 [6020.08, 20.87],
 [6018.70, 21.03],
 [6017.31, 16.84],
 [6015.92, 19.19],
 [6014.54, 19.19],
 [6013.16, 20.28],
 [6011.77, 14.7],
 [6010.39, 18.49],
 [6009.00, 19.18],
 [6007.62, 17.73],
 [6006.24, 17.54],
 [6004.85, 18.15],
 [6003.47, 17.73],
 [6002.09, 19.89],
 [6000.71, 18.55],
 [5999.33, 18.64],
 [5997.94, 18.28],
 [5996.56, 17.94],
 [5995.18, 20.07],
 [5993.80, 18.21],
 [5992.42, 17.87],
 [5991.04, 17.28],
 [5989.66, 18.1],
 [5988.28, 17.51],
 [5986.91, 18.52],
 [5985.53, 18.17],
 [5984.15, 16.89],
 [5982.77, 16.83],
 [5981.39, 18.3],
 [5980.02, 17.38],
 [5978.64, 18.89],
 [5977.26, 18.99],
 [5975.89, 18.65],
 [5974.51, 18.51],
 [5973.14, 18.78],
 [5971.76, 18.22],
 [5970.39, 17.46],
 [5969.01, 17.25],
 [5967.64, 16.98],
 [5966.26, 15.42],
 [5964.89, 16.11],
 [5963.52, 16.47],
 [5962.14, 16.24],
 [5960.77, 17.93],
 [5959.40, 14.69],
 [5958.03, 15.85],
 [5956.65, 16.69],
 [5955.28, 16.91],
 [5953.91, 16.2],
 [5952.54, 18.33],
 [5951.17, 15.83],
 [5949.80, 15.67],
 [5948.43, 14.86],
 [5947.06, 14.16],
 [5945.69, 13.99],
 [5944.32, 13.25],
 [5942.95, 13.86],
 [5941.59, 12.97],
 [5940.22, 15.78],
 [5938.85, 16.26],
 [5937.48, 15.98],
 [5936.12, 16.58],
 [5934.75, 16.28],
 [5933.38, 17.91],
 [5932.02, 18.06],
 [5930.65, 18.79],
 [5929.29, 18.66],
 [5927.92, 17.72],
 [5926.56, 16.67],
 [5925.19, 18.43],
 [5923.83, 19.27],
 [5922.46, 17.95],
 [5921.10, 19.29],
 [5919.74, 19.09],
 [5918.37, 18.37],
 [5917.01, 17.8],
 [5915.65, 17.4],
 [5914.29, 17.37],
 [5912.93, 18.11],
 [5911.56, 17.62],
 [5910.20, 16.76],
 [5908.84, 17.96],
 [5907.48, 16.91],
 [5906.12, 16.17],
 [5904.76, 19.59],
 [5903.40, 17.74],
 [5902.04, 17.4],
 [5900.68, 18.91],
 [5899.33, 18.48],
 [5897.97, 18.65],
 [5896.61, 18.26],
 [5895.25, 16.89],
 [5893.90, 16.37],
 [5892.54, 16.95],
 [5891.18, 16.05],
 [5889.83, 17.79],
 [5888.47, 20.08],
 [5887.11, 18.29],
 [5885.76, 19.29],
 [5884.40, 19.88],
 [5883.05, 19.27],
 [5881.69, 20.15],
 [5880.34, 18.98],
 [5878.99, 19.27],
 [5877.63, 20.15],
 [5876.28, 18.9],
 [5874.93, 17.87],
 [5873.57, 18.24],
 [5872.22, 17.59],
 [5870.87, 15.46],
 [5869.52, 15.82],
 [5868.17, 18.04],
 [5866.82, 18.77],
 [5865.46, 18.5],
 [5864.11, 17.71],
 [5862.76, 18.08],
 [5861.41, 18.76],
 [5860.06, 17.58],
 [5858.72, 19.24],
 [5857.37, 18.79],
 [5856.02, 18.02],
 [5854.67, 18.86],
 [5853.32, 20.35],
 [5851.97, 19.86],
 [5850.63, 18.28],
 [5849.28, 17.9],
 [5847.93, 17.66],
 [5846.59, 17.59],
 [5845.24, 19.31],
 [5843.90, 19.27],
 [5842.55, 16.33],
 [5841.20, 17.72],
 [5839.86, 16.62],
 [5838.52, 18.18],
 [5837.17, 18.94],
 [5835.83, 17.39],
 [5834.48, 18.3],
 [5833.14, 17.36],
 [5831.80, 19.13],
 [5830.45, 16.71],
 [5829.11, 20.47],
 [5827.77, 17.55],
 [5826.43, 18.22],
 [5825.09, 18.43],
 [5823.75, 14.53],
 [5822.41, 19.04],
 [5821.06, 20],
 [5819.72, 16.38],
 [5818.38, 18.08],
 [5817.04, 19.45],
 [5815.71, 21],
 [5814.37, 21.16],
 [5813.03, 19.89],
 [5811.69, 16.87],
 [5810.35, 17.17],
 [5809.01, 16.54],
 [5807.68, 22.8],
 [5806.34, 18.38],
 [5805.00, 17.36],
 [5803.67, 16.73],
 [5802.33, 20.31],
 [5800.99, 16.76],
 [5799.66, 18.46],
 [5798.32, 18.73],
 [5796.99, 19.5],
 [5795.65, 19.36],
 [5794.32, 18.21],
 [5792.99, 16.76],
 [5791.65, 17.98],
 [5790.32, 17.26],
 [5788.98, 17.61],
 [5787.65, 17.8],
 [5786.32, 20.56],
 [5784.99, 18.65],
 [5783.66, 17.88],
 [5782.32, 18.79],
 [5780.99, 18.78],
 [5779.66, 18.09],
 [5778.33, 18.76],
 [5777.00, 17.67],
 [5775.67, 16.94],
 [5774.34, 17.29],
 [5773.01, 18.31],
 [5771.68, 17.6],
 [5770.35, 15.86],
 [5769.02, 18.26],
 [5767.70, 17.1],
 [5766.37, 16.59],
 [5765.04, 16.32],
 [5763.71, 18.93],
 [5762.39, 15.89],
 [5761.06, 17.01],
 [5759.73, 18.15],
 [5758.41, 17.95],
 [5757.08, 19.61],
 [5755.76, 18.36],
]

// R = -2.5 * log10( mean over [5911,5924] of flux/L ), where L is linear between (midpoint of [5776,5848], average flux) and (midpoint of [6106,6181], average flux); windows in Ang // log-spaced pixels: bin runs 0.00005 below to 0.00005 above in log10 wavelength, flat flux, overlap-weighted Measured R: 0.04 mag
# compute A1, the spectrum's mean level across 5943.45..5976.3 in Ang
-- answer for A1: 16.4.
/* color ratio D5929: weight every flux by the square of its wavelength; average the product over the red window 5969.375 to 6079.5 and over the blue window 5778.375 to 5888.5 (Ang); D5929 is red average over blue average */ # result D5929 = 1.09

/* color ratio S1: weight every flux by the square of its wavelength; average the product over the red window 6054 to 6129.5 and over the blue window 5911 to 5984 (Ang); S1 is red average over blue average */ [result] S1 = 1.2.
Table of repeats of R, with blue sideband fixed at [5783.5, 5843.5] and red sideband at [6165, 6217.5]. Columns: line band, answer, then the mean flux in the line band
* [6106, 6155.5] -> -0.03 mag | 20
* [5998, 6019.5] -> 0.03 mag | 18.5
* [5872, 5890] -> -0.03 mag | 19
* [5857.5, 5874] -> 0.04 mag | 17.8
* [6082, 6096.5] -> -0.03 mag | 19.8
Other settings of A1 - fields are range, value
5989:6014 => 18.3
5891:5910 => 17.6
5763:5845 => 18.2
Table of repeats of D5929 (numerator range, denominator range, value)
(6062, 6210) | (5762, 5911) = 1.22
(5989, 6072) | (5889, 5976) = 1.14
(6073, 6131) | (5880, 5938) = 1.20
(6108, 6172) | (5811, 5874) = 1.21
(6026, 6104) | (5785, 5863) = 1.15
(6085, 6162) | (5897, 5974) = 1.26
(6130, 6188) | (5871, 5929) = 1.22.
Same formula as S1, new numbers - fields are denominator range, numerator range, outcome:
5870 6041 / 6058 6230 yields 1.19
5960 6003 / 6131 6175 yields 1.19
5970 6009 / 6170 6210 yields 1.17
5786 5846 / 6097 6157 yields 1.23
